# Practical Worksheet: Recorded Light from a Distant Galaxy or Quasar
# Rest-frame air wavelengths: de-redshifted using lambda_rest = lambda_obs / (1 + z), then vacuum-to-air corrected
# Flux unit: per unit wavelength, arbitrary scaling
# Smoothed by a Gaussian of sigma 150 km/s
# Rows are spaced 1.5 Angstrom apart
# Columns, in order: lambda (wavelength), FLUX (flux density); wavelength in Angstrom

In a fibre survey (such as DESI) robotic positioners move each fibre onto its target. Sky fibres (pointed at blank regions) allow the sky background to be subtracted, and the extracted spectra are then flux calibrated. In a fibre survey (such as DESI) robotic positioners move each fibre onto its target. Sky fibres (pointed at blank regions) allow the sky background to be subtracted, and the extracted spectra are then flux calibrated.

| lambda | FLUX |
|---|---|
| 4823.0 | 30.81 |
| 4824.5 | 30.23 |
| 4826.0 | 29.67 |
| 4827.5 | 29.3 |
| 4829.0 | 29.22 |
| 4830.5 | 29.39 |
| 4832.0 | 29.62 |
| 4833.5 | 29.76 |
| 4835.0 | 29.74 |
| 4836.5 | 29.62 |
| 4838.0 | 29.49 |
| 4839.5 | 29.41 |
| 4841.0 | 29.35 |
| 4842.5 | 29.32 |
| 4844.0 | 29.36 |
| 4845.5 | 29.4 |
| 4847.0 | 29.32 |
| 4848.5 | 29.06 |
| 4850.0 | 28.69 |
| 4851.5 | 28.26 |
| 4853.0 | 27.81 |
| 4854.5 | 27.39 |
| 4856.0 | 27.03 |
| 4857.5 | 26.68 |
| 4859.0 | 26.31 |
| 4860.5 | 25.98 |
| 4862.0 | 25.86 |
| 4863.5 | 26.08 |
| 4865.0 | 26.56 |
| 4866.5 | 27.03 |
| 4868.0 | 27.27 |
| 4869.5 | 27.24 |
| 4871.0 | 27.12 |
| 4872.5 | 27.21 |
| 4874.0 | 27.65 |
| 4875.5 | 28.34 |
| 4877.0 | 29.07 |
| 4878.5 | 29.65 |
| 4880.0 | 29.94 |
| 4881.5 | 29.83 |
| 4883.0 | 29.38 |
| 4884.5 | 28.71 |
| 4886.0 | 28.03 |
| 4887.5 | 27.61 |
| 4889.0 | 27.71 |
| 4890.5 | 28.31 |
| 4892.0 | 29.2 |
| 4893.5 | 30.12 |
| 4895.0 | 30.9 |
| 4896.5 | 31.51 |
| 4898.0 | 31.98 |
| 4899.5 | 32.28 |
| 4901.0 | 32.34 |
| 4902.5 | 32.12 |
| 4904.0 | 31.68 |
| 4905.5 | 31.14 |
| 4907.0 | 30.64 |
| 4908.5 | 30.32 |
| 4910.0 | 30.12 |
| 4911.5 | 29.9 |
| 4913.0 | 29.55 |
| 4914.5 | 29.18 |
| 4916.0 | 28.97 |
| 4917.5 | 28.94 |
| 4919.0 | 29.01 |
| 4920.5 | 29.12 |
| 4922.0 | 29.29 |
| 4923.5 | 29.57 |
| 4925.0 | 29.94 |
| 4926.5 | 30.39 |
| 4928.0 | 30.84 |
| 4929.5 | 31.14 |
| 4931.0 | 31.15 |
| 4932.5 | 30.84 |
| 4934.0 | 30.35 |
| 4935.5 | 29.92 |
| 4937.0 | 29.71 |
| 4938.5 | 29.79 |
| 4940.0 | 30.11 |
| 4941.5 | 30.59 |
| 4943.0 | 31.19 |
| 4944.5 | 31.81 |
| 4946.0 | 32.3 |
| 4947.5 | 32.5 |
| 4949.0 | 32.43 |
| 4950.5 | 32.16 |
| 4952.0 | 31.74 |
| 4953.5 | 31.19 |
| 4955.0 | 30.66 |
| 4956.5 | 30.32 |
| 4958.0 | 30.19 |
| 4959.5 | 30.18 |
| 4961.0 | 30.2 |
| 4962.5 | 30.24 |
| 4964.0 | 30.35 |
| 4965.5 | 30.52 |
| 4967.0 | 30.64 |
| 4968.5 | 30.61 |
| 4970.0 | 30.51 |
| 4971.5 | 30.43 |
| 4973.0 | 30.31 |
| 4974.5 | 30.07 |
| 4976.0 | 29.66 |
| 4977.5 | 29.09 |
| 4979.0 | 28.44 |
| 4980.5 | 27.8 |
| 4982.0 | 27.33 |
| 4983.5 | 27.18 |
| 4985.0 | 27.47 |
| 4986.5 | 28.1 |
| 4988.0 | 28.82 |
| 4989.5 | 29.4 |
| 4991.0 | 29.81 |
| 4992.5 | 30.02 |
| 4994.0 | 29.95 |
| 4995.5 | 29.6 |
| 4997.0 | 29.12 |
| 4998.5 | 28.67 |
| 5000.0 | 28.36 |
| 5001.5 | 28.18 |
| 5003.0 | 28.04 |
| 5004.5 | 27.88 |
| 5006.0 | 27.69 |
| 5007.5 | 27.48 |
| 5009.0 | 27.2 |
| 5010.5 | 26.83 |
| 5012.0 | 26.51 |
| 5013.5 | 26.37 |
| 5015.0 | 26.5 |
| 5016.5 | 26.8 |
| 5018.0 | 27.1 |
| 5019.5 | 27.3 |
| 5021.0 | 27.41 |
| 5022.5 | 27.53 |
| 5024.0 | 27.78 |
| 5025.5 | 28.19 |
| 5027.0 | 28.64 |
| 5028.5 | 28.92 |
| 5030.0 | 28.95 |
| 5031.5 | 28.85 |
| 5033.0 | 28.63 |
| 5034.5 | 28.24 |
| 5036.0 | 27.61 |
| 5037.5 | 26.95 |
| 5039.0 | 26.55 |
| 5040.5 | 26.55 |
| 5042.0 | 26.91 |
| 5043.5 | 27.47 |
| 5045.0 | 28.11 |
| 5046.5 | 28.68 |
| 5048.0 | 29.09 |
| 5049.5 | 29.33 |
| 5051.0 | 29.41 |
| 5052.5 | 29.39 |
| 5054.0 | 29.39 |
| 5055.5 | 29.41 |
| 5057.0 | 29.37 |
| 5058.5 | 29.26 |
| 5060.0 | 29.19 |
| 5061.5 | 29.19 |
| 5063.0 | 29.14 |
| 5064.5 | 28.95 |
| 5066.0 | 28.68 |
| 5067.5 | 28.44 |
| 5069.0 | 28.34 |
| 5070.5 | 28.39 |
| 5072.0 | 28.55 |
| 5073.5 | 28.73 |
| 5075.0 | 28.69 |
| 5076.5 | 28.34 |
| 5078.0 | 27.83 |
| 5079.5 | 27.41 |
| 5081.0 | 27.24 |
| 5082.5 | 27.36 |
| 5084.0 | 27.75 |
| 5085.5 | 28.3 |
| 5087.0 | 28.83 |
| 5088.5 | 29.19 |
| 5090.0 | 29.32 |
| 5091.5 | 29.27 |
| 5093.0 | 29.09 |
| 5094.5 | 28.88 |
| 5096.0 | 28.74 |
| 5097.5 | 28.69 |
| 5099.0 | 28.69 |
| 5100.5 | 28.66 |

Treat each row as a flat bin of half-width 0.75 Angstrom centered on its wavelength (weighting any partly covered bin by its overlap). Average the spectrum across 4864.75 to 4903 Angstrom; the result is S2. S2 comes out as 29.1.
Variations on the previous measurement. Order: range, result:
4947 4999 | 29.9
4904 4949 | 30.3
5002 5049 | 27.6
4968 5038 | 28.3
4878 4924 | 29.9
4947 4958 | 31.5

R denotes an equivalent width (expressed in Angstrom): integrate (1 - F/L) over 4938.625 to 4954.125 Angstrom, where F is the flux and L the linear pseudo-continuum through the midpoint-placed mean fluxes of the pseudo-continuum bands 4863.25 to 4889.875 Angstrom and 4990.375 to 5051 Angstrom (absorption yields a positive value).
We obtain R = -1.93 Angstrom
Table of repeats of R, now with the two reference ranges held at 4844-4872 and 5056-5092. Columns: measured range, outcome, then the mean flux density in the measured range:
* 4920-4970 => -5.0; 30.7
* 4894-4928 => -3.3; 30.4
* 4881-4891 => -0.3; 28.5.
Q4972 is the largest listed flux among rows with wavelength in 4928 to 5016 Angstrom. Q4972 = 32.5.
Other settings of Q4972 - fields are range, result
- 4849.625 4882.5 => 29.94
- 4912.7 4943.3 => 31.19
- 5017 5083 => 29.41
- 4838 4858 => 29.49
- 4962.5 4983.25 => 30.64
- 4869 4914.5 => 32.34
